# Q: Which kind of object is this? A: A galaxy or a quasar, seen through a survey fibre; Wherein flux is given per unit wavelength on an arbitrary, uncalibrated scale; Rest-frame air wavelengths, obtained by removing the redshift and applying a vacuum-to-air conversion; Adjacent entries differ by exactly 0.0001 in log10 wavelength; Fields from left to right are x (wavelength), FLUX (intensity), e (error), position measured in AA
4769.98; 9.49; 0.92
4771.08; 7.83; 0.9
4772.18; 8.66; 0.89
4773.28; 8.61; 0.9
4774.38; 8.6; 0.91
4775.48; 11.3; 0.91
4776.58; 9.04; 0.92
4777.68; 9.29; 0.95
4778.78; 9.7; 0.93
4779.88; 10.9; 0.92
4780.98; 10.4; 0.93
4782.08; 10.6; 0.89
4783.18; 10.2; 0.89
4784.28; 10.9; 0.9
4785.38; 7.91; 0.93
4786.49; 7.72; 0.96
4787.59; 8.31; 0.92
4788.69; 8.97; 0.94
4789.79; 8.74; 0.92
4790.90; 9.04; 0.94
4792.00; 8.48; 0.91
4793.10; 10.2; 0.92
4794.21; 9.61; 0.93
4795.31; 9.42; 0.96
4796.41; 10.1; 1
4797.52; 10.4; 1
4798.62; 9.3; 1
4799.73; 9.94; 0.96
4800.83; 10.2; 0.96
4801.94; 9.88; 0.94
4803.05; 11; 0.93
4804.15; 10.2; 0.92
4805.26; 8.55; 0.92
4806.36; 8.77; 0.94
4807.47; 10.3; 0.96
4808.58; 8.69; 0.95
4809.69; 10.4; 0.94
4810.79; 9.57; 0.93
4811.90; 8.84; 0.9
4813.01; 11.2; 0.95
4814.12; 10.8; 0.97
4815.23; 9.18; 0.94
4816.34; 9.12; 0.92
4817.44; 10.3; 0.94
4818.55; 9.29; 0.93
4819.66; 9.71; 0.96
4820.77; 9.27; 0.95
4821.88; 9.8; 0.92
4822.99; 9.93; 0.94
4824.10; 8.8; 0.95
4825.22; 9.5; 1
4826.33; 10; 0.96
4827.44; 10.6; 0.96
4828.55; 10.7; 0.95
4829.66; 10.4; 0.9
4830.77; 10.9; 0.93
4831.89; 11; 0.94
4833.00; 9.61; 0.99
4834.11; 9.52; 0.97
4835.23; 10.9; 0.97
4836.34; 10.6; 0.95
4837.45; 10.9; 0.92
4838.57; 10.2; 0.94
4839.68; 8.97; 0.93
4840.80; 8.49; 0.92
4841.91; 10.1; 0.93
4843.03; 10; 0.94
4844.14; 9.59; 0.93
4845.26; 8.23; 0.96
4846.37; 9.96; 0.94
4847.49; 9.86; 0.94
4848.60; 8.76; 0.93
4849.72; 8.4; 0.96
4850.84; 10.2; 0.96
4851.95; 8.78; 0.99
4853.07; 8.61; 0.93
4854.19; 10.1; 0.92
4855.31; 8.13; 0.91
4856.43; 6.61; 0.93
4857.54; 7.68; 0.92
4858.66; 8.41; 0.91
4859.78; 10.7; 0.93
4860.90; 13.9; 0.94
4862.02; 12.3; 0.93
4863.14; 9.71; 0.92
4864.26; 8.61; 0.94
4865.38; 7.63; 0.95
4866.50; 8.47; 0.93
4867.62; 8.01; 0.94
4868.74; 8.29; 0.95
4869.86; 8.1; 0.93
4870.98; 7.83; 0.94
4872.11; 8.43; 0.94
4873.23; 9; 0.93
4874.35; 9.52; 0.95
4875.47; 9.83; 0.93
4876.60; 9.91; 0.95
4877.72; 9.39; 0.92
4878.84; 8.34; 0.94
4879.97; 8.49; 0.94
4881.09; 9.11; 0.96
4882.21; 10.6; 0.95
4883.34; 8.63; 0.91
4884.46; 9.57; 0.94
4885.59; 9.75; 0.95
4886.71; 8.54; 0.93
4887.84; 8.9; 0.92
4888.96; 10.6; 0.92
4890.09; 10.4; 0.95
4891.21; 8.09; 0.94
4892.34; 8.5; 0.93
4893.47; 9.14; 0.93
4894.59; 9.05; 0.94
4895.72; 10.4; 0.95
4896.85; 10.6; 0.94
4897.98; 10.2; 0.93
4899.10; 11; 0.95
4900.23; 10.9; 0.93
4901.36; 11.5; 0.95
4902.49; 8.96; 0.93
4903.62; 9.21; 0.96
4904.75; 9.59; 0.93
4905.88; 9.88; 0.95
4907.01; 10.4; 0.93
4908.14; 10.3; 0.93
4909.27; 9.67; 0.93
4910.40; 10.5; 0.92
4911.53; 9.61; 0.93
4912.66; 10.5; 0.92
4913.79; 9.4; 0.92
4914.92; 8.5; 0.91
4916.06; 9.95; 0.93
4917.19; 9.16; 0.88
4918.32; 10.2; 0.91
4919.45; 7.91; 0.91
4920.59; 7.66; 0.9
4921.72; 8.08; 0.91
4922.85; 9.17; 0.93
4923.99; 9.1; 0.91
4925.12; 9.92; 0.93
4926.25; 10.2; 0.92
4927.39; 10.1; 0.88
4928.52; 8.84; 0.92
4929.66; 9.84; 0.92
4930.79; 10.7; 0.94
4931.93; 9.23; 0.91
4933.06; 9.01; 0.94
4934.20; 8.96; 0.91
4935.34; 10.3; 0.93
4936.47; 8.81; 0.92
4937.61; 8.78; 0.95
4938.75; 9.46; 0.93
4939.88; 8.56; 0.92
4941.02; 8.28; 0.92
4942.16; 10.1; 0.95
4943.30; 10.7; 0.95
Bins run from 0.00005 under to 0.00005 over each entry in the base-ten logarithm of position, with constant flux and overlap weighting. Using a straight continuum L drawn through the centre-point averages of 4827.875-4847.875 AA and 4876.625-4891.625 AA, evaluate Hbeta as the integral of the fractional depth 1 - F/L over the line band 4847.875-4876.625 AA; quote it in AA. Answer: 1.7 AA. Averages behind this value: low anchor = 10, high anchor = 9.3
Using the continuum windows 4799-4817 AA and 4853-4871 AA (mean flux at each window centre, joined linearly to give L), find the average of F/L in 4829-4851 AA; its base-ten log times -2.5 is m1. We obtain -0.053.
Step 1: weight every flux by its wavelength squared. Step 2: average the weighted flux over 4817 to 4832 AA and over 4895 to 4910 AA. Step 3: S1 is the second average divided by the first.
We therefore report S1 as 1.1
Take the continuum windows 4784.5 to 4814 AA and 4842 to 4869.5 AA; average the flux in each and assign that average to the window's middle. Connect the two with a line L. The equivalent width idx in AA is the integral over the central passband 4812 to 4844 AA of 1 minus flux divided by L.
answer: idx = -2.1 AA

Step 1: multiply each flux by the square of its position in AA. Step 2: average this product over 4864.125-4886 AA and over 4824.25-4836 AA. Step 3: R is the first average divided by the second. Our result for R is 0.9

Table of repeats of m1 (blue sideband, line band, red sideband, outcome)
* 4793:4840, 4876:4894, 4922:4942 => 0.04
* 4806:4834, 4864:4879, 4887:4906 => 0.13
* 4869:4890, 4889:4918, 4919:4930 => -0.08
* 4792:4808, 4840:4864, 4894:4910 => 0.06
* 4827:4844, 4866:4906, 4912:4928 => 0.03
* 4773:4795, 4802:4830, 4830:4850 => -0.02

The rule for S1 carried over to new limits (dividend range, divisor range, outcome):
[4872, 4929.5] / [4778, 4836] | 1.01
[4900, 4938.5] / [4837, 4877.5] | 1.06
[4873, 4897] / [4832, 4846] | 0.97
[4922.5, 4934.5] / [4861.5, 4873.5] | 1.12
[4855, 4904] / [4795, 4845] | 0.97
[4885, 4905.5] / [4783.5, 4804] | 1.07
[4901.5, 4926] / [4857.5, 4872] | 1.05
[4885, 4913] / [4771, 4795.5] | 1.10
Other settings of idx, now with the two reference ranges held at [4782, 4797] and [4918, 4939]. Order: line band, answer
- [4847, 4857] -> 0.48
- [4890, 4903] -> -0.87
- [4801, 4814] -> -0.77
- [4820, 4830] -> -0.66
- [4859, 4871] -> -0.26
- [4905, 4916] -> -0.71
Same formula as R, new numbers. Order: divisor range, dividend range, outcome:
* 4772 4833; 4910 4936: 1.02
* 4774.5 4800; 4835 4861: 1.01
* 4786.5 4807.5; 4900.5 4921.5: 1.06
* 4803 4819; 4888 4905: 1.05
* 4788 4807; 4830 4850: 1.04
